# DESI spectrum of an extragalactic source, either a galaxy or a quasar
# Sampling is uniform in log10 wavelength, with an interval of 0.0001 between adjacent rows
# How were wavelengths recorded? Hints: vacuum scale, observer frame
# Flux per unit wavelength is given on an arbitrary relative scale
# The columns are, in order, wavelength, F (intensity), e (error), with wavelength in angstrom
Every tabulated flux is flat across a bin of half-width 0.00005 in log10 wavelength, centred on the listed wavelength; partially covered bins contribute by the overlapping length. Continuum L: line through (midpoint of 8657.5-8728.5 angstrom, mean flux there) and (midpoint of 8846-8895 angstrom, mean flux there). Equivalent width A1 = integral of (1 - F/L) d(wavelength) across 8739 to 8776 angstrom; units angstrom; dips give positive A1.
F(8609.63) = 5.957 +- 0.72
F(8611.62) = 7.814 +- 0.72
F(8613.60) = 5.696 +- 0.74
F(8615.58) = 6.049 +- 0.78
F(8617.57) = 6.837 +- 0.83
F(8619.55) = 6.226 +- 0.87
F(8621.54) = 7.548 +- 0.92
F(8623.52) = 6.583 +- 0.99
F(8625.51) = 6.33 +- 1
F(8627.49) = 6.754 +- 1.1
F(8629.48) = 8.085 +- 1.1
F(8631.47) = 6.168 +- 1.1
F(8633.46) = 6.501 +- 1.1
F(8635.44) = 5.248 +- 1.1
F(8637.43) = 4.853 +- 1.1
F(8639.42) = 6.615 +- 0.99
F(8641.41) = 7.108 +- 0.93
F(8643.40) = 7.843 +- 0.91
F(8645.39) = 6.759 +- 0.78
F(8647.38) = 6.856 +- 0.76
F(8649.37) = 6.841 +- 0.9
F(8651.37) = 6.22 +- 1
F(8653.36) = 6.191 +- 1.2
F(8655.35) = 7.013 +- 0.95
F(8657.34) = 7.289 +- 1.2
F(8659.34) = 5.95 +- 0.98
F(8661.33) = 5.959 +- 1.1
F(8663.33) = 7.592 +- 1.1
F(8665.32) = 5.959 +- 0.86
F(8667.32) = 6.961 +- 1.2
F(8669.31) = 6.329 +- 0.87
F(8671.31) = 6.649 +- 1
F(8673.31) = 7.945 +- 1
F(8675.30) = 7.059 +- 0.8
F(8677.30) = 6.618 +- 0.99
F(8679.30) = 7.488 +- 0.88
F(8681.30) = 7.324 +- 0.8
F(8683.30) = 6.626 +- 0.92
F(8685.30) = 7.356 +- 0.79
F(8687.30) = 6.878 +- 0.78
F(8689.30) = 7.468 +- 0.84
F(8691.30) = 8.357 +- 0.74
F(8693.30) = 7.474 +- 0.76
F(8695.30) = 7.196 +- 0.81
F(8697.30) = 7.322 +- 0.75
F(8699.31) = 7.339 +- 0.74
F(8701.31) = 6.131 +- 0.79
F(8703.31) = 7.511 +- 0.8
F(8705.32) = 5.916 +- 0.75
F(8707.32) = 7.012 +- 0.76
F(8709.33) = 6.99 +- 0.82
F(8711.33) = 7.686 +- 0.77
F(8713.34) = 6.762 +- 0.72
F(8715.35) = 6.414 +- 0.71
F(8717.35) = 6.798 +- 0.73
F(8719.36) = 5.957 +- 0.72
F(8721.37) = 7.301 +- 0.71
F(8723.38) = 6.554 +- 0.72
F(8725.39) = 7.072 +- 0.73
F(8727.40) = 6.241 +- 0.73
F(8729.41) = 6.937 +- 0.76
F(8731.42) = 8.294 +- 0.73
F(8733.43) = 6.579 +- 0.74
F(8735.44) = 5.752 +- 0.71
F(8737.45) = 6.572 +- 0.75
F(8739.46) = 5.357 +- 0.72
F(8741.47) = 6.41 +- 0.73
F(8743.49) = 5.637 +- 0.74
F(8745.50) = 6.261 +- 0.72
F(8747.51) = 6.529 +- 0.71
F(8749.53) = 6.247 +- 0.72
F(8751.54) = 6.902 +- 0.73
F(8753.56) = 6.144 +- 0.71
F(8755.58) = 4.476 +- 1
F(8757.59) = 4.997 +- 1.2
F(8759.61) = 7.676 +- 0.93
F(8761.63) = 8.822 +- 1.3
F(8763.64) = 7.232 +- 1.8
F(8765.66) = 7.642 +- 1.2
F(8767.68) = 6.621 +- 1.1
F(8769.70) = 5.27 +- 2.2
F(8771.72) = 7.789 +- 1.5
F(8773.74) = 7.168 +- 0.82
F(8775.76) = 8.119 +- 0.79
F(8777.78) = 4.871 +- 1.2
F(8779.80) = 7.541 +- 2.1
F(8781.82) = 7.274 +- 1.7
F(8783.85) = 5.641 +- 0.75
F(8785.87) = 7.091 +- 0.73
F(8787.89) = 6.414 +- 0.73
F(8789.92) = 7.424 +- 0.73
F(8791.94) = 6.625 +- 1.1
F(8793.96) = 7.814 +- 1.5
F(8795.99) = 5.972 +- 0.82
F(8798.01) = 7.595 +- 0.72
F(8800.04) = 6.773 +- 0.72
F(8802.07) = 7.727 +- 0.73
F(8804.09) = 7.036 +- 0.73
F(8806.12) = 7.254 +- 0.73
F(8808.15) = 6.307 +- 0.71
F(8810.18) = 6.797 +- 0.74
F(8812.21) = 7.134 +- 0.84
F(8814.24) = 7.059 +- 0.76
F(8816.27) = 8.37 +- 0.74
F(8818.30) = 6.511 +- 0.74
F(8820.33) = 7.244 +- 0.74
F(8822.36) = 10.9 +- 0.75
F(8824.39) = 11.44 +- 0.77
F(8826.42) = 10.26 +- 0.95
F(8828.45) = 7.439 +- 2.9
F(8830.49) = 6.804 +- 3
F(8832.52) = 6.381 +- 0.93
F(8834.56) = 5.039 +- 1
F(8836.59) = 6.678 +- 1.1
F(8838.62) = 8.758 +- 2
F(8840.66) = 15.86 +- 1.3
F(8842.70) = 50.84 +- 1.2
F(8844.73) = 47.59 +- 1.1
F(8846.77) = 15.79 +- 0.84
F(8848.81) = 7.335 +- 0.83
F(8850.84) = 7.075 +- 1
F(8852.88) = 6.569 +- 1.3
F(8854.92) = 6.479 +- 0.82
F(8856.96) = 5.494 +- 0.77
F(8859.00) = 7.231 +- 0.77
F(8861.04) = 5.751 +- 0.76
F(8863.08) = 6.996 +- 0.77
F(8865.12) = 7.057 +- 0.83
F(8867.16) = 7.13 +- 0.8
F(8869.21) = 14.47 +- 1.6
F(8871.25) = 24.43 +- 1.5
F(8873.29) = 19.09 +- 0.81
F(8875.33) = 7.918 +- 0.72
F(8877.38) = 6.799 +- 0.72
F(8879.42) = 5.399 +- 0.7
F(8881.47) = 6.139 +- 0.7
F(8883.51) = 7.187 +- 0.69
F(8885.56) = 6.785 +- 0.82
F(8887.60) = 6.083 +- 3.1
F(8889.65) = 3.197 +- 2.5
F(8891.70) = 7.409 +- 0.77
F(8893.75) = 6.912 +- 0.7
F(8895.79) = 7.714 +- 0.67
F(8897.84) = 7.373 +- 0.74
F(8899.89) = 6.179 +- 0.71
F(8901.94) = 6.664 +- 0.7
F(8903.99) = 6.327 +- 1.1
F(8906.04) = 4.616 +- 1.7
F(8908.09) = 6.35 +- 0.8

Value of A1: 4.52 angstrom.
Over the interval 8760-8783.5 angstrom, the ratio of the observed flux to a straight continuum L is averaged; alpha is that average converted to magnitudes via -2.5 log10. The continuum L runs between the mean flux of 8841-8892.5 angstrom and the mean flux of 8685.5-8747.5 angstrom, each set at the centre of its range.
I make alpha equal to 0.22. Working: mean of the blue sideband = 6.81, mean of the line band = 7.09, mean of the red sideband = 11.9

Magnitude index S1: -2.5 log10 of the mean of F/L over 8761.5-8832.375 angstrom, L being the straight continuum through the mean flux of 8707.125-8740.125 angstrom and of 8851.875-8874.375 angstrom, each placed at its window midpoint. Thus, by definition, 0.16 mag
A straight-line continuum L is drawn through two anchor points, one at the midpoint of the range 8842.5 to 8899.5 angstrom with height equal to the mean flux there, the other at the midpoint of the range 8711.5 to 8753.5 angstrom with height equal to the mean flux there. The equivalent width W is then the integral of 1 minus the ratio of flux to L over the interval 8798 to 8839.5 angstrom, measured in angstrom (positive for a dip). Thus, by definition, 7.1 angstrom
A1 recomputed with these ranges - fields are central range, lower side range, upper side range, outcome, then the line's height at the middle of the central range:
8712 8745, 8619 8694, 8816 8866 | 7.96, 8.64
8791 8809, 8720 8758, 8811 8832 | 1.71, 7.76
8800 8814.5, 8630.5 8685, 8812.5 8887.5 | 4.32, 10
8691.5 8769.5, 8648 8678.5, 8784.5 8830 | 4.42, 7.12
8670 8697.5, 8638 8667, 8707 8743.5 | -2.33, 6.69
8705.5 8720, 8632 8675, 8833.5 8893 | 2.17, 7.97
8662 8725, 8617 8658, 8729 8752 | -4.42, 6.54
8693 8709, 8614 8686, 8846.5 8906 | 0.11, 7.02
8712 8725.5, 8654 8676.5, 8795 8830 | 0.83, 7.13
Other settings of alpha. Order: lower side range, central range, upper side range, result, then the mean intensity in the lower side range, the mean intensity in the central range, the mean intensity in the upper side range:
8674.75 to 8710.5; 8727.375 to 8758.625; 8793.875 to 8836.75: 0.17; 7.12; 6.21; 7.49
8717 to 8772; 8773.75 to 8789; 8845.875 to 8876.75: 0.13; 6.55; 6.74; 9.86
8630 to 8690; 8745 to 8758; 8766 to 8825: 0.18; 6.73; 5.97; 7.21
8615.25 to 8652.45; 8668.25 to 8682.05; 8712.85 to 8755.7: -0.08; 6.61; 7.05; 6.45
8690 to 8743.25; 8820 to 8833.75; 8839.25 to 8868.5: 0.40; 6.83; 8.65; 14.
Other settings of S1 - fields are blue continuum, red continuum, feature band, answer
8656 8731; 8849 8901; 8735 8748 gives 0.19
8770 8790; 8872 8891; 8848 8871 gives -0.05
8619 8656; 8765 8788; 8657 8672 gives 0.02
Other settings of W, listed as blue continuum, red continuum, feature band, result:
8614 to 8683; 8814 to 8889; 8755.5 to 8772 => 4.2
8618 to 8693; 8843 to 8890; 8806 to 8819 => 3.8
